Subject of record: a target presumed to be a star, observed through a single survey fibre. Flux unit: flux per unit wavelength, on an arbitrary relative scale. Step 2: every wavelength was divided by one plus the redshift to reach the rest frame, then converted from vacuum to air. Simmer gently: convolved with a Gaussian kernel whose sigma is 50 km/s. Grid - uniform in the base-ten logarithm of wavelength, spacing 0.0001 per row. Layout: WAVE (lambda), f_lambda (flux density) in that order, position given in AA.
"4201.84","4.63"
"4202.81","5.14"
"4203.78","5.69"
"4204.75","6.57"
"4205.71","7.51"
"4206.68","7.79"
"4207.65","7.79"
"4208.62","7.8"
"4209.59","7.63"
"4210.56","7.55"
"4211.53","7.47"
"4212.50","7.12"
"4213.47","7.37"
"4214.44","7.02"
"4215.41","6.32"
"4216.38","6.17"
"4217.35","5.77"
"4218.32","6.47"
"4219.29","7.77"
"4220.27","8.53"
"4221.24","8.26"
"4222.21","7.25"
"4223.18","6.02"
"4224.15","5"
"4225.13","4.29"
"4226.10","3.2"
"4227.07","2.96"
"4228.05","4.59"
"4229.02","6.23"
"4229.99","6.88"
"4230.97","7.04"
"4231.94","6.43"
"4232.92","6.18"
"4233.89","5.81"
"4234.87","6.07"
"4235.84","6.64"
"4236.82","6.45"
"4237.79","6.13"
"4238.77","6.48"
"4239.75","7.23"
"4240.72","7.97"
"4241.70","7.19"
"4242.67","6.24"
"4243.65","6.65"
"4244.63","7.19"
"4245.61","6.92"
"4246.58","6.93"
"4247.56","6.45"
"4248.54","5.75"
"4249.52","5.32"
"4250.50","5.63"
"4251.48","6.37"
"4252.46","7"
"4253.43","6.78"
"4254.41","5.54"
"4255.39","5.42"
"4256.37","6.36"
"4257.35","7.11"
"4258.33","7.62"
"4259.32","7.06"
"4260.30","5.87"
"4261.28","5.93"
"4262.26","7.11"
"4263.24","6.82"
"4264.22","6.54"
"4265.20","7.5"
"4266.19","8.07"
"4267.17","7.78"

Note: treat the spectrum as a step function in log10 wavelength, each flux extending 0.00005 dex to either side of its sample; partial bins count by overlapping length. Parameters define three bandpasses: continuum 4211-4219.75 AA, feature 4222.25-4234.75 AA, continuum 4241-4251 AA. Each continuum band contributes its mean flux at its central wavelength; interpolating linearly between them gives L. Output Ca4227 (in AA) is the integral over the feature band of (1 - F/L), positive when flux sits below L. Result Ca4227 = 2.2 AA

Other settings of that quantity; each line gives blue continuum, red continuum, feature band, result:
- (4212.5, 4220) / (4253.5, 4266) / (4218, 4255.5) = 2.2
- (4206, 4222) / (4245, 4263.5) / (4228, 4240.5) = 0.8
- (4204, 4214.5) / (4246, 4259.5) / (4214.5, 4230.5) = 2.4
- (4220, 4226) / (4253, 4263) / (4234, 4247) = -0.7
